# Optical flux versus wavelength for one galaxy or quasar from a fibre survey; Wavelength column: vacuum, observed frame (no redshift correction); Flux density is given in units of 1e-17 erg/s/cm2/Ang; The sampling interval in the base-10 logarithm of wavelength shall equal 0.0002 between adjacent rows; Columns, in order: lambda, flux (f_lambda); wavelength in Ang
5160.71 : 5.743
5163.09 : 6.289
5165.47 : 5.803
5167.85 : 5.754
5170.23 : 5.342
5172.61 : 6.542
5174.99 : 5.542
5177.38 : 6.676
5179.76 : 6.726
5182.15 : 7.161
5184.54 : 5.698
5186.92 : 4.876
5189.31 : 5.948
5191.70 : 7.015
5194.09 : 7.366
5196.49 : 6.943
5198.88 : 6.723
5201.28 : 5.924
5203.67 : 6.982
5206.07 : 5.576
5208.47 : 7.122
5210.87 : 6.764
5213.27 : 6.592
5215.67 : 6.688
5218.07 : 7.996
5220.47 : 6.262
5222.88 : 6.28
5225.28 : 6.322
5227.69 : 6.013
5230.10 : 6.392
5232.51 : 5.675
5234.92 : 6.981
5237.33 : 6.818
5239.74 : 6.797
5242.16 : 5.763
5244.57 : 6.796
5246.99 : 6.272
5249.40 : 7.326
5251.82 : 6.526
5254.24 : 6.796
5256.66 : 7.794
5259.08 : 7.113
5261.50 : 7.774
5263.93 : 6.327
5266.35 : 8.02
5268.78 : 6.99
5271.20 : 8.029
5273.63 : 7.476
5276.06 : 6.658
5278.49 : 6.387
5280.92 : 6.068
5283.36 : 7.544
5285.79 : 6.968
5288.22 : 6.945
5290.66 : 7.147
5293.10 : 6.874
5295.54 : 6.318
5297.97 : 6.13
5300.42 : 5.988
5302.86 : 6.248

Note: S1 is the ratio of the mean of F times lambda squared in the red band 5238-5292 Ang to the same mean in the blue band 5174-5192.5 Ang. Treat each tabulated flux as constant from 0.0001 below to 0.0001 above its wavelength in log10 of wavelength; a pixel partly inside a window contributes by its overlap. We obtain 1.16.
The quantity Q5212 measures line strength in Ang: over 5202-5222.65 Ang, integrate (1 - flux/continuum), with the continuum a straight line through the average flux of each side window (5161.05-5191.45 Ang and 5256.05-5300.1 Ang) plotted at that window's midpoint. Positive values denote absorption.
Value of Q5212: -1.0 Ang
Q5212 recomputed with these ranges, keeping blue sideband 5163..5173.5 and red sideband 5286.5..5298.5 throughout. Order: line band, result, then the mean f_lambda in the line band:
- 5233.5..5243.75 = -0.3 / 6.58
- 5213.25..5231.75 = -0.9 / 6.55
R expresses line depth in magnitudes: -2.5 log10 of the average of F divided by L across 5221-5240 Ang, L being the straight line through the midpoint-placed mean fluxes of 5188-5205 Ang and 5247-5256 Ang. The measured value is 0.07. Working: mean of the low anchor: 6.68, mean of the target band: 6.38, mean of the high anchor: 6.86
